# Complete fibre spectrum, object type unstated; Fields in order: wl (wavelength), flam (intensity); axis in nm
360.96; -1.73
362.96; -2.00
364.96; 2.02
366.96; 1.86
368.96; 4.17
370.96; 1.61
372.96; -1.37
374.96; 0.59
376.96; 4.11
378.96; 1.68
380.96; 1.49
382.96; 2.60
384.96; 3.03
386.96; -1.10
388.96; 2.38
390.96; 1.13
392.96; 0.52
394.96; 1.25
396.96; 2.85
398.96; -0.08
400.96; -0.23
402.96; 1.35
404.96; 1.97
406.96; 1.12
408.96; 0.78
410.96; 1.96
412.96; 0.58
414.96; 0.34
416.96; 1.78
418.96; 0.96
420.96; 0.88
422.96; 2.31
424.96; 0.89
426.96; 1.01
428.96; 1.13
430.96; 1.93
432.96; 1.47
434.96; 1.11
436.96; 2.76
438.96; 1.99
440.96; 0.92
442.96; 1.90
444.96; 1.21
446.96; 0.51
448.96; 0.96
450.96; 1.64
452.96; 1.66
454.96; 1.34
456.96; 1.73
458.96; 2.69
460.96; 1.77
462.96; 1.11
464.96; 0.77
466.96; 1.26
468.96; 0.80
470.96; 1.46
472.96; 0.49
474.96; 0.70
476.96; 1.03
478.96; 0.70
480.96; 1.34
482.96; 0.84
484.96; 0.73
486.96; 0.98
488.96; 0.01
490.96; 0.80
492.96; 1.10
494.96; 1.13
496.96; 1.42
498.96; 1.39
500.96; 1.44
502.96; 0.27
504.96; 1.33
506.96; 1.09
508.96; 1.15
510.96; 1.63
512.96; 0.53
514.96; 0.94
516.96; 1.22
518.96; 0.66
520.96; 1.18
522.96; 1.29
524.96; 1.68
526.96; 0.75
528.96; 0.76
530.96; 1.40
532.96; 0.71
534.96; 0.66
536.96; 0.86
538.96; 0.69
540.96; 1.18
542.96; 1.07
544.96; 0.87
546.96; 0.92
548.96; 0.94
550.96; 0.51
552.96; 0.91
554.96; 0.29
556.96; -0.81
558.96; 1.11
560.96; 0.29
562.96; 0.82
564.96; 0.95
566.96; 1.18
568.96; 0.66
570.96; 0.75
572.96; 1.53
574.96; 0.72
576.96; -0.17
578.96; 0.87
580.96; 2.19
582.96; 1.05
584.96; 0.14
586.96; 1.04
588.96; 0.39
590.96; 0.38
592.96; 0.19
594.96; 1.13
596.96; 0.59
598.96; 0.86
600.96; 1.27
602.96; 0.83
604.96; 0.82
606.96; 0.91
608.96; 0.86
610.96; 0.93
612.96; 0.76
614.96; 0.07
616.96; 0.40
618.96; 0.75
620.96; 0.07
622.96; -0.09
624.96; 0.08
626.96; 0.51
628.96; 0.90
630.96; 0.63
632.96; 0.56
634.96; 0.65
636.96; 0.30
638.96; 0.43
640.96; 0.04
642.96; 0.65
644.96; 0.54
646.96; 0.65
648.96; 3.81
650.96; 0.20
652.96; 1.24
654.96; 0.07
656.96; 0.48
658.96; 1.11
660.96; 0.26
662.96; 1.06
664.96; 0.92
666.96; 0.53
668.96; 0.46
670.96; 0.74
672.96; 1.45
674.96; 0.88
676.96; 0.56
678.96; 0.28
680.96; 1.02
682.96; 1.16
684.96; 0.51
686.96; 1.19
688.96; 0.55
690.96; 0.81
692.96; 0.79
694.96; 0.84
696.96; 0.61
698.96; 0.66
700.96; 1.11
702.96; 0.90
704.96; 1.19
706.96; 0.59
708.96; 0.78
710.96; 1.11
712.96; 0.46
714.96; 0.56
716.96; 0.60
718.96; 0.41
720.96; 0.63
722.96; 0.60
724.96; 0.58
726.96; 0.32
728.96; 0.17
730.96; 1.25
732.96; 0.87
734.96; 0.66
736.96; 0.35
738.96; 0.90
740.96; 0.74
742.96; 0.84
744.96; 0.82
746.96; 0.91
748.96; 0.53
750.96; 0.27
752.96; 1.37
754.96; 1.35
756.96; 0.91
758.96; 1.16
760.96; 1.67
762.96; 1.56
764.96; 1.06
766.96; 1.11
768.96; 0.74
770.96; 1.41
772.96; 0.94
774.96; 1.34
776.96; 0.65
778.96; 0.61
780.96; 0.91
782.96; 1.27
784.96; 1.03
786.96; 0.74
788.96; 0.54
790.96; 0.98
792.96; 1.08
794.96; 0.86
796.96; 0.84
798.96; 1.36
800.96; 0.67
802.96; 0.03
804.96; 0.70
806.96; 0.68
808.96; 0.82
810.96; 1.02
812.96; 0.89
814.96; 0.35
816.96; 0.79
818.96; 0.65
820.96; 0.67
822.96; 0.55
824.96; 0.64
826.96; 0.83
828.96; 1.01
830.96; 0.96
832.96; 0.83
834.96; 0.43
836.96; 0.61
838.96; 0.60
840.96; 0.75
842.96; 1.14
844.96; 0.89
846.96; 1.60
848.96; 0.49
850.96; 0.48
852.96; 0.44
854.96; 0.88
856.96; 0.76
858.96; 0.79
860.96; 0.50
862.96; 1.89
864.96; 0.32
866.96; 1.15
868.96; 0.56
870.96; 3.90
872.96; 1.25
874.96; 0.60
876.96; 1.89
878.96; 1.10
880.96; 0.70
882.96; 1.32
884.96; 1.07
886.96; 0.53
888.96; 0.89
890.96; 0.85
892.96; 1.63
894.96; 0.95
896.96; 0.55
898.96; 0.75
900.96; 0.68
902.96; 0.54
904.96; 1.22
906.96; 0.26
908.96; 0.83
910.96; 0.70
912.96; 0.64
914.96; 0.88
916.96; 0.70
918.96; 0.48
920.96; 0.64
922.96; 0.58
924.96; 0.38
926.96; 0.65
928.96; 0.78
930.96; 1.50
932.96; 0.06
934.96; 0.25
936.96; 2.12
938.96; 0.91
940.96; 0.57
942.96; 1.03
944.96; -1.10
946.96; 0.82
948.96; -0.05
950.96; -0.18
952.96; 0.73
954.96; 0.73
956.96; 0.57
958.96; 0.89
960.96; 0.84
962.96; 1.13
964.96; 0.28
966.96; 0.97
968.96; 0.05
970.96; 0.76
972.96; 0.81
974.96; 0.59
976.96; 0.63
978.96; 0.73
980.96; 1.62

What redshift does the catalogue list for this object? 0.741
